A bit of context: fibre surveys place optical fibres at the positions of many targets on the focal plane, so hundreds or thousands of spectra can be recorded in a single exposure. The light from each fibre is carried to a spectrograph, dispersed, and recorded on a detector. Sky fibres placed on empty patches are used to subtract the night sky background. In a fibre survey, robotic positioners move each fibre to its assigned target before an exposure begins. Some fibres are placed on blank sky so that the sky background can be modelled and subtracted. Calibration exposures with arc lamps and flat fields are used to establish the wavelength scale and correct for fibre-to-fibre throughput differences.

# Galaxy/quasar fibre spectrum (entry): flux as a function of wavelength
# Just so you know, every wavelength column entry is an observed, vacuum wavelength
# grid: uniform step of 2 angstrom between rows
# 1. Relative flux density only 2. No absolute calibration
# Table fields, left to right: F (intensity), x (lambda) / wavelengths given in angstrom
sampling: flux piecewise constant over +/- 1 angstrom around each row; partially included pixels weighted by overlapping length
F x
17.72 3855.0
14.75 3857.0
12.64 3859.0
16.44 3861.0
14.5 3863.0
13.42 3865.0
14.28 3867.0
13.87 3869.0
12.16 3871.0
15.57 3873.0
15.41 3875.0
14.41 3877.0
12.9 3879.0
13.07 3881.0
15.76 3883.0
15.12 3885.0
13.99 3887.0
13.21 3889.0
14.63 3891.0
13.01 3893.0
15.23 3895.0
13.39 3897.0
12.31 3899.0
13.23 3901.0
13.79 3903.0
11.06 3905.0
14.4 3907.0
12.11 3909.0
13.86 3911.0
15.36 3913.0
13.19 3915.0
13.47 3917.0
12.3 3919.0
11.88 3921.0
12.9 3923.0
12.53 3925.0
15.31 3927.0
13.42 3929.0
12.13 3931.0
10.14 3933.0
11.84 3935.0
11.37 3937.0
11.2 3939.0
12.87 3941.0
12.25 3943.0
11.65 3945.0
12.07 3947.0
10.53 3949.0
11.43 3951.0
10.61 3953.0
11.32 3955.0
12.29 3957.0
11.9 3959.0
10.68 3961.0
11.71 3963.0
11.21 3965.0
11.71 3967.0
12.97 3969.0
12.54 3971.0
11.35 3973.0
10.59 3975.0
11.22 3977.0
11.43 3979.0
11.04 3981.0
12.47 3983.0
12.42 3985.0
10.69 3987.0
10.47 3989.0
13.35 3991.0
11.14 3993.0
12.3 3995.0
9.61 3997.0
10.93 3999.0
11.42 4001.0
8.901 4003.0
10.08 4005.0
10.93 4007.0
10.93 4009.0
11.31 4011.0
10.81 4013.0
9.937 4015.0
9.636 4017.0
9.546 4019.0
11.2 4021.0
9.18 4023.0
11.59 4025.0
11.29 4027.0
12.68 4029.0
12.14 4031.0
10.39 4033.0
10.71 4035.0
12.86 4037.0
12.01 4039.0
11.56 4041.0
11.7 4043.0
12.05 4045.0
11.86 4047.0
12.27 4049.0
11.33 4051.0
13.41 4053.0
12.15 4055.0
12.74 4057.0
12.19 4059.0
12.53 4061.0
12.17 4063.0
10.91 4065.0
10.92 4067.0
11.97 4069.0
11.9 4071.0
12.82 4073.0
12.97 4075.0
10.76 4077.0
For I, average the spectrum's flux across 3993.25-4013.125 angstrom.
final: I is 10.7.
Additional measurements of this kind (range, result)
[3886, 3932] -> 13.3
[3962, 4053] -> 11.3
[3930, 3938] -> 11.4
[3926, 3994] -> 11.7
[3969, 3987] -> 11.7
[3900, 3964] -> 12.3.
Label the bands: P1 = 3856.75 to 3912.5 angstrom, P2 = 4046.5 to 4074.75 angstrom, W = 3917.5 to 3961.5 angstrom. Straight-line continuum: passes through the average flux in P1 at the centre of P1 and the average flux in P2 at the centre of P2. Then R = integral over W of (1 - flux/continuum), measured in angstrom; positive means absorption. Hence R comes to 4.5 angstrom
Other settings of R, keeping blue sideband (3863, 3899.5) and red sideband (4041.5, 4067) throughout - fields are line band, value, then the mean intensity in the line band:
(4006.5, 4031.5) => 3.25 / 10.8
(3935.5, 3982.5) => 5.58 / 11.6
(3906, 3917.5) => -0.06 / 13.7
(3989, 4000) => 1.17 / 11.4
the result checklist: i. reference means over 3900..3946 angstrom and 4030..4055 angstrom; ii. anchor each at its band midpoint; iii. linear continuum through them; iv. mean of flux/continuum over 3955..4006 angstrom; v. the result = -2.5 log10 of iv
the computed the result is 0.09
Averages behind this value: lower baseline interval 12.7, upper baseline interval 11.9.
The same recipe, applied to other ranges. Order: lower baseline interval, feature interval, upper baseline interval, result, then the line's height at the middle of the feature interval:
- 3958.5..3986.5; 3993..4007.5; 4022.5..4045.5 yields 0.10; 11.6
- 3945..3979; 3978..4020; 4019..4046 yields 0.05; 11.5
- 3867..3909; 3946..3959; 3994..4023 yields 0.06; 12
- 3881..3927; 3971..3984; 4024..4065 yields 0.11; 12.7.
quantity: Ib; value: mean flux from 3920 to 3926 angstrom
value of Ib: 12.4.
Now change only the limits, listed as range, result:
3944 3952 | 11.4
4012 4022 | 10.2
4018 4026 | 10.4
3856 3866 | 14.3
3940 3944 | 12.6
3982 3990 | 11.5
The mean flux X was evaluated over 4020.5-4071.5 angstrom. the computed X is 11.8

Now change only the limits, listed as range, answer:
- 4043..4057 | 12.2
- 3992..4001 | 11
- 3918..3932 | 12.9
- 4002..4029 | 10.5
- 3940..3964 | 11.6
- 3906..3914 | 13.9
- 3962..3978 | 11.7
